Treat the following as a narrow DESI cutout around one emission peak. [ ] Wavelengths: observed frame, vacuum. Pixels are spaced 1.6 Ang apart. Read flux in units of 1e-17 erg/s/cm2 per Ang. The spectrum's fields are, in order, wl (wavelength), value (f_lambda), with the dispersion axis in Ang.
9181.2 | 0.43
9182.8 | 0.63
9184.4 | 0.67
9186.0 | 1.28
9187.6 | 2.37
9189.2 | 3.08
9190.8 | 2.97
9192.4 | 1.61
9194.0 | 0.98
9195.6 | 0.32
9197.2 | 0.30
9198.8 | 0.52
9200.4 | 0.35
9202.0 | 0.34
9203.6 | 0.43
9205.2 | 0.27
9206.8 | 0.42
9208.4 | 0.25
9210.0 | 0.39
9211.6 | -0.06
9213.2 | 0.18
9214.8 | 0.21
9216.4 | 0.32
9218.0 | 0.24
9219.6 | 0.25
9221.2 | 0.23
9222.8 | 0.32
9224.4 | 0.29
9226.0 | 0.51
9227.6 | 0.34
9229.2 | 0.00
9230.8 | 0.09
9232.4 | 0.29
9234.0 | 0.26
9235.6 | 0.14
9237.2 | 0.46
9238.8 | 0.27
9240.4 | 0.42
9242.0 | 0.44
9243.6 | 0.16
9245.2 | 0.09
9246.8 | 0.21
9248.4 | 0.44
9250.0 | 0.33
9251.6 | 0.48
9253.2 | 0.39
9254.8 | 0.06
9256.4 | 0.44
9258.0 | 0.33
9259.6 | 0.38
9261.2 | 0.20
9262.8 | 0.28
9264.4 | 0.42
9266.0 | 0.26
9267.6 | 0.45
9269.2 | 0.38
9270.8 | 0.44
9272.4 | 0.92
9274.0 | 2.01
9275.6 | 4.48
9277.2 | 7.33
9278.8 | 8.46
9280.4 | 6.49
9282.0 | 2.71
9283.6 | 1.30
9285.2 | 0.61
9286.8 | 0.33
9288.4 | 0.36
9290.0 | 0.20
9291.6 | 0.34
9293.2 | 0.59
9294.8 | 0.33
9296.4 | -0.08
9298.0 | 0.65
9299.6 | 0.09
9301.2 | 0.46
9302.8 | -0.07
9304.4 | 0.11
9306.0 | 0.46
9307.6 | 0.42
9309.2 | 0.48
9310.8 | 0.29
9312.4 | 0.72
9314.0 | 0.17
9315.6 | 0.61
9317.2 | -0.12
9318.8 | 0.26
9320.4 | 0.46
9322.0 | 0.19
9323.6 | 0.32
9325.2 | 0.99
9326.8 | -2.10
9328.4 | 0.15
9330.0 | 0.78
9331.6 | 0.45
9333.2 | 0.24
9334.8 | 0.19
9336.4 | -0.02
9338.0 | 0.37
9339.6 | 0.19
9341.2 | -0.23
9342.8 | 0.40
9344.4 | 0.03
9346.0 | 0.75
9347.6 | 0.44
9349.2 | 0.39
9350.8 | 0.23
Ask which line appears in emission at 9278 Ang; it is [O III]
